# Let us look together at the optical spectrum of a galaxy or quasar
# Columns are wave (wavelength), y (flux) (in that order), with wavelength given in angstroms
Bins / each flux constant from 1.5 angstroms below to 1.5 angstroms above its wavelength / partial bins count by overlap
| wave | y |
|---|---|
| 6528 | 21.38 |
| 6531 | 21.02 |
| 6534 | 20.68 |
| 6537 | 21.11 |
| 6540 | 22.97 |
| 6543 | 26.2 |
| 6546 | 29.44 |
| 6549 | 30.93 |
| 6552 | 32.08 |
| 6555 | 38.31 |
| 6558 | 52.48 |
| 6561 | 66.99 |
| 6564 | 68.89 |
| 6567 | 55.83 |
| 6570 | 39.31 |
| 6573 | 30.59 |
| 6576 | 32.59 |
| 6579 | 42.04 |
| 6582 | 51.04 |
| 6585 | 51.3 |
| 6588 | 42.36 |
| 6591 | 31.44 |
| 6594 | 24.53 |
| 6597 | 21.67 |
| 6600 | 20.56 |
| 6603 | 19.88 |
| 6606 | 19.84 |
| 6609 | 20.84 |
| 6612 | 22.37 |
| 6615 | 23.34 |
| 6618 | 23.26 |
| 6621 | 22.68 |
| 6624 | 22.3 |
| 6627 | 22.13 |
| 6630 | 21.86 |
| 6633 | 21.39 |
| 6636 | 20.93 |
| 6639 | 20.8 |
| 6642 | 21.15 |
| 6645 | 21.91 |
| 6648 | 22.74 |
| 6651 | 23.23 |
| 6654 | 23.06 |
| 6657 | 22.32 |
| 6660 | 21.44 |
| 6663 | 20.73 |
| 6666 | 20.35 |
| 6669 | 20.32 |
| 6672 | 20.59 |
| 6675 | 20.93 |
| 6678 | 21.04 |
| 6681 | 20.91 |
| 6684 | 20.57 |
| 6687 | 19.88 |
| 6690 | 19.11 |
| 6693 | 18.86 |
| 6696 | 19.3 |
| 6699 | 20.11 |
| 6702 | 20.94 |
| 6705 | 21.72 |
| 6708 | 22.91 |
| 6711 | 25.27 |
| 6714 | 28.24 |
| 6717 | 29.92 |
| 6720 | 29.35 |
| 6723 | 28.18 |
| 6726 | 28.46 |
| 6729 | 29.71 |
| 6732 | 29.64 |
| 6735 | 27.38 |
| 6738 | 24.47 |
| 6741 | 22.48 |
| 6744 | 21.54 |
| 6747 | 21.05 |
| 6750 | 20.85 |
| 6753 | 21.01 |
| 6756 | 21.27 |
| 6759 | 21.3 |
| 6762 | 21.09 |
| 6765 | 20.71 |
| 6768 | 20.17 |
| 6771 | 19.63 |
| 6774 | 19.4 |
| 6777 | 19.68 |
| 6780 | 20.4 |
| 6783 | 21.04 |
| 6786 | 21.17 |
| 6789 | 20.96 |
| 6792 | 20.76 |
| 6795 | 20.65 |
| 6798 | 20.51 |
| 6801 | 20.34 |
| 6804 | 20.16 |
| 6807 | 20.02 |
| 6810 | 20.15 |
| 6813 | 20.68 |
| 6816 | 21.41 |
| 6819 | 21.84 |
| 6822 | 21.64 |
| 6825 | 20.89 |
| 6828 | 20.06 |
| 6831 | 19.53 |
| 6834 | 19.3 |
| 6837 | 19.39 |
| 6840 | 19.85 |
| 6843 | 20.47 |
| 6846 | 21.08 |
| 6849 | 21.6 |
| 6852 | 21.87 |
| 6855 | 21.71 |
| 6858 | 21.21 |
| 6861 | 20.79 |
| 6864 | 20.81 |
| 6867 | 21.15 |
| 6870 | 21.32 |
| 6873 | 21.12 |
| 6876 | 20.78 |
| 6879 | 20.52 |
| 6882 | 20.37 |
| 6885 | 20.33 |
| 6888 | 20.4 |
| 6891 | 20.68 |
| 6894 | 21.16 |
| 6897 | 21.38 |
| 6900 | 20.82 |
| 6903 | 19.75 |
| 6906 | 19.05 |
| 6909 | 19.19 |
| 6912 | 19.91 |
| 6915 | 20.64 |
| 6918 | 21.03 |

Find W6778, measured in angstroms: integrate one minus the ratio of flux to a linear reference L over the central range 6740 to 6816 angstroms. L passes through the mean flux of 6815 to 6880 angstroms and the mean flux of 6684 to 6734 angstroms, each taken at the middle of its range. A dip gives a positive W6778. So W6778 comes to 6.47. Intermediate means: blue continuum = 24.4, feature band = 20.7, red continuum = 20.8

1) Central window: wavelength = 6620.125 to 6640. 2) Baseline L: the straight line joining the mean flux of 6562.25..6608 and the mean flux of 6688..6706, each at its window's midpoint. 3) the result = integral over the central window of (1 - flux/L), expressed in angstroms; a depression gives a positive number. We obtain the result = 5.5 angstroms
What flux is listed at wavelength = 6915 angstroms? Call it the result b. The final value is 20.64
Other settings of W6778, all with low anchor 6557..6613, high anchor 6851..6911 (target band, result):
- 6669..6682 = 4.66 angstroms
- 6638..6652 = 5.00 angstroms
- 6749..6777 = 7.04 angstroms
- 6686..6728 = 9.17 angstroms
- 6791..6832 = 6.69 angstroms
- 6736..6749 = 2.77 angstroms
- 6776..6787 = 2.42 angstroms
